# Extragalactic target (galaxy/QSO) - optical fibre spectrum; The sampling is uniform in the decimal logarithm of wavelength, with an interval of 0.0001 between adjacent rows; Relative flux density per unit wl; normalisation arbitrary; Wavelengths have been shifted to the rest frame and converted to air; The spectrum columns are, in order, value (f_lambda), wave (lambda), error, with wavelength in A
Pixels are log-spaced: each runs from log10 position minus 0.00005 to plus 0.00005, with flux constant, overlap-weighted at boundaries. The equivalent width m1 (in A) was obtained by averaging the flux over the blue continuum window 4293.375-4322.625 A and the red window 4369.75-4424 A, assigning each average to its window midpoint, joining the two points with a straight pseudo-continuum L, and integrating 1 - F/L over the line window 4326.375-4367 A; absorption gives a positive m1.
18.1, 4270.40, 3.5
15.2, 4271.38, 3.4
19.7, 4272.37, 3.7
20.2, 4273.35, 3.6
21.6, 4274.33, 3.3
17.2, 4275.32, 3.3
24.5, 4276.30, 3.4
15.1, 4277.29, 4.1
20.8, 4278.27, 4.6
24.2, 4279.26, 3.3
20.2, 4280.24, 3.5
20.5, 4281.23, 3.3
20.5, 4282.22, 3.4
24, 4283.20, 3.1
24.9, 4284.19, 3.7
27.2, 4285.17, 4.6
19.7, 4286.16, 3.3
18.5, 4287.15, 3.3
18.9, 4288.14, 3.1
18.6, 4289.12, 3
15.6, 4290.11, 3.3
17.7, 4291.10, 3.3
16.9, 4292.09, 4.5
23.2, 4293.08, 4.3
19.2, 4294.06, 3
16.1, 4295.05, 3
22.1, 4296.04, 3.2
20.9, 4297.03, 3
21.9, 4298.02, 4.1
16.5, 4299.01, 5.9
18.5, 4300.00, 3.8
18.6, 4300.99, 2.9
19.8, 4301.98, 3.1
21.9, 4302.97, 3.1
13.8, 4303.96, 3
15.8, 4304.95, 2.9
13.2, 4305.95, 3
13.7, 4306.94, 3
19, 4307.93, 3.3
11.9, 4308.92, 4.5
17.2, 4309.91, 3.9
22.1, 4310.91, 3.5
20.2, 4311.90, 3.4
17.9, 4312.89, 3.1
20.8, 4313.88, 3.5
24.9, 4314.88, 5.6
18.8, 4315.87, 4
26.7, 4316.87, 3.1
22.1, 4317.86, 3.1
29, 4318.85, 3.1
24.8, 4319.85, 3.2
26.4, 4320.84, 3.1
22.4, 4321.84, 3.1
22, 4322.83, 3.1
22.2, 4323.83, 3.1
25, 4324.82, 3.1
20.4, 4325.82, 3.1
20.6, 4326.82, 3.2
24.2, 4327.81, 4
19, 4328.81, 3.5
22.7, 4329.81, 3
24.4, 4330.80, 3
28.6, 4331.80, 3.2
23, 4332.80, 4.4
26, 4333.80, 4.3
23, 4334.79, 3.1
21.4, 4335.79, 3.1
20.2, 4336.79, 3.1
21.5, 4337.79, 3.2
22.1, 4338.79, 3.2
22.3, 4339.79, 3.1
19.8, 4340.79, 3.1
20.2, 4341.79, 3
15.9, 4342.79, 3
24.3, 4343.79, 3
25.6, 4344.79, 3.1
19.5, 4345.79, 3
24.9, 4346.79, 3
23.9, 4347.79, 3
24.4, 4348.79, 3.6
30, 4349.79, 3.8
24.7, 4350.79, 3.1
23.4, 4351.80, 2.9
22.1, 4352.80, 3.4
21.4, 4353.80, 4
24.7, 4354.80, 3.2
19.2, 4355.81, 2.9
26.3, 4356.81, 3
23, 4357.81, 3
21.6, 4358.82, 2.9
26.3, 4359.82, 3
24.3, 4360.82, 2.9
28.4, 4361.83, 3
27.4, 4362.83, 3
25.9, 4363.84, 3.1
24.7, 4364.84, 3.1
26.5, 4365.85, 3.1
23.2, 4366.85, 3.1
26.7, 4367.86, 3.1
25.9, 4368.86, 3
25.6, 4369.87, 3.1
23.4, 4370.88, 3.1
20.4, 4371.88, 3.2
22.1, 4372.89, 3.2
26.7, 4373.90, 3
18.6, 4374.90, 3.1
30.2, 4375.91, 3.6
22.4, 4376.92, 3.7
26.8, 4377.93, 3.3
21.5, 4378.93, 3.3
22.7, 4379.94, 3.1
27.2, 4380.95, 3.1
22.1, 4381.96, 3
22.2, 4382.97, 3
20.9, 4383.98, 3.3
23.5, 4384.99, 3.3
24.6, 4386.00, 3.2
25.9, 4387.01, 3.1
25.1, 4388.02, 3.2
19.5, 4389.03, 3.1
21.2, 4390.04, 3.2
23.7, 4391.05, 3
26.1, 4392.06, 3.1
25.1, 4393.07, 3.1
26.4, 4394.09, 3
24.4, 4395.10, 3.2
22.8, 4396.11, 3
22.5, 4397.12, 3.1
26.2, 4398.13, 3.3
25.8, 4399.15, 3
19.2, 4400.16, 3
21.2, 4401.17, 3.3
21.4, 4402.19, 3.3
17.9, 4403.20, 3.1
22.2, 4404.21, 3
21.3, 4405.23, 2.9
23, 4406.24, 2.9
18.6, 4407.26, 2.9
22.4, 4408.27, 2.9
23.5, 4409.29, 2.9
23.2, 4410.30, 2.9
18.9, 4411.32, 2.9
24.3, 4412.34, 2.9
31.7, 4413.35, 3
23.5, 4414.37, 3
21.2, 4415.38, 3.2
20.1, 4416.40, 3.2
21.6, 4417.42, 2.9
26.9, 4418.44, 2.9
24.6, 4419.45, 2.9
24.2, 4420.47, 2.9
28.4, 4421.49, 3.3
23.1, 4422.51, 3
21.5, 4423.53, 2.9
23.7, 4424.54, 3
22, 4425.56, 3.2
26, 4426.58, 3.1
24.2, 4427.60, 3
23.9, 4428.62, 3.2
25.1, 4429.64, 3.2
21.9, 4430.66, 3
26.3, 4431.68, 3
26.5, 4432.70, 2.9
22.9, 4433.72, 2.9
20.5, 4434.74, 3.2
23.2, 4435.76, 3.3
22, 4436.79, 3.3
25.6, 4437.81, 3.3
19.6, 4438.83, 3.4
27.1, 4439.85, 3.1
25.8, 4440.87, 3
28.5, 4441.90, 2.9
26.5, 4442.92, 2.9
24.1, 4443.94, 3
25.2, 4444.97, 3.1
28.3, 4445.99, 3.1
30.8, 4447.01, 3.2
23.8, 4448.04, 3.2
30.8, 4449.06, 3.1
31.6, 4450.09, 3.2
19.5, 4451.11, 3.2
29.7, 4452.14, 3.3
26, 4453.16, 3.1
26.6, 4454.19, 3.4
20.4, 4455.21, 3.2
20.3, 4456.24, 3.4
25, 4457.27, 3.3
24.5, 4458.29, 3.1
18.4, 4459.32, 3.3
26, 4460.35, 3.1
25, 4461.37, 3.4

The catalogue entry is -3.9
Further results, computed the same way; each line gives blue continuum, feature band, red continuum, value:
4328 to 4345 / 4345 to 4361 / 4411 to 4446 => -0.8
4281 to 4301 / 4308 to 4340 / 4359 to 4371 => 0.4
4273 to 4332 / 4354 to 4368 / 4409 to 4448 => -1.5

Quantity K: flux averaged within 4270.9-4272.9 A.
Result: 17.5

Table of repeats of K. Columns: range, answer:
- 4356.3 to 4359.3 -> 23.6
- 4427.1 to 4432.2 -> 24.3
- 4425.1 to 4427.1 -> 24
